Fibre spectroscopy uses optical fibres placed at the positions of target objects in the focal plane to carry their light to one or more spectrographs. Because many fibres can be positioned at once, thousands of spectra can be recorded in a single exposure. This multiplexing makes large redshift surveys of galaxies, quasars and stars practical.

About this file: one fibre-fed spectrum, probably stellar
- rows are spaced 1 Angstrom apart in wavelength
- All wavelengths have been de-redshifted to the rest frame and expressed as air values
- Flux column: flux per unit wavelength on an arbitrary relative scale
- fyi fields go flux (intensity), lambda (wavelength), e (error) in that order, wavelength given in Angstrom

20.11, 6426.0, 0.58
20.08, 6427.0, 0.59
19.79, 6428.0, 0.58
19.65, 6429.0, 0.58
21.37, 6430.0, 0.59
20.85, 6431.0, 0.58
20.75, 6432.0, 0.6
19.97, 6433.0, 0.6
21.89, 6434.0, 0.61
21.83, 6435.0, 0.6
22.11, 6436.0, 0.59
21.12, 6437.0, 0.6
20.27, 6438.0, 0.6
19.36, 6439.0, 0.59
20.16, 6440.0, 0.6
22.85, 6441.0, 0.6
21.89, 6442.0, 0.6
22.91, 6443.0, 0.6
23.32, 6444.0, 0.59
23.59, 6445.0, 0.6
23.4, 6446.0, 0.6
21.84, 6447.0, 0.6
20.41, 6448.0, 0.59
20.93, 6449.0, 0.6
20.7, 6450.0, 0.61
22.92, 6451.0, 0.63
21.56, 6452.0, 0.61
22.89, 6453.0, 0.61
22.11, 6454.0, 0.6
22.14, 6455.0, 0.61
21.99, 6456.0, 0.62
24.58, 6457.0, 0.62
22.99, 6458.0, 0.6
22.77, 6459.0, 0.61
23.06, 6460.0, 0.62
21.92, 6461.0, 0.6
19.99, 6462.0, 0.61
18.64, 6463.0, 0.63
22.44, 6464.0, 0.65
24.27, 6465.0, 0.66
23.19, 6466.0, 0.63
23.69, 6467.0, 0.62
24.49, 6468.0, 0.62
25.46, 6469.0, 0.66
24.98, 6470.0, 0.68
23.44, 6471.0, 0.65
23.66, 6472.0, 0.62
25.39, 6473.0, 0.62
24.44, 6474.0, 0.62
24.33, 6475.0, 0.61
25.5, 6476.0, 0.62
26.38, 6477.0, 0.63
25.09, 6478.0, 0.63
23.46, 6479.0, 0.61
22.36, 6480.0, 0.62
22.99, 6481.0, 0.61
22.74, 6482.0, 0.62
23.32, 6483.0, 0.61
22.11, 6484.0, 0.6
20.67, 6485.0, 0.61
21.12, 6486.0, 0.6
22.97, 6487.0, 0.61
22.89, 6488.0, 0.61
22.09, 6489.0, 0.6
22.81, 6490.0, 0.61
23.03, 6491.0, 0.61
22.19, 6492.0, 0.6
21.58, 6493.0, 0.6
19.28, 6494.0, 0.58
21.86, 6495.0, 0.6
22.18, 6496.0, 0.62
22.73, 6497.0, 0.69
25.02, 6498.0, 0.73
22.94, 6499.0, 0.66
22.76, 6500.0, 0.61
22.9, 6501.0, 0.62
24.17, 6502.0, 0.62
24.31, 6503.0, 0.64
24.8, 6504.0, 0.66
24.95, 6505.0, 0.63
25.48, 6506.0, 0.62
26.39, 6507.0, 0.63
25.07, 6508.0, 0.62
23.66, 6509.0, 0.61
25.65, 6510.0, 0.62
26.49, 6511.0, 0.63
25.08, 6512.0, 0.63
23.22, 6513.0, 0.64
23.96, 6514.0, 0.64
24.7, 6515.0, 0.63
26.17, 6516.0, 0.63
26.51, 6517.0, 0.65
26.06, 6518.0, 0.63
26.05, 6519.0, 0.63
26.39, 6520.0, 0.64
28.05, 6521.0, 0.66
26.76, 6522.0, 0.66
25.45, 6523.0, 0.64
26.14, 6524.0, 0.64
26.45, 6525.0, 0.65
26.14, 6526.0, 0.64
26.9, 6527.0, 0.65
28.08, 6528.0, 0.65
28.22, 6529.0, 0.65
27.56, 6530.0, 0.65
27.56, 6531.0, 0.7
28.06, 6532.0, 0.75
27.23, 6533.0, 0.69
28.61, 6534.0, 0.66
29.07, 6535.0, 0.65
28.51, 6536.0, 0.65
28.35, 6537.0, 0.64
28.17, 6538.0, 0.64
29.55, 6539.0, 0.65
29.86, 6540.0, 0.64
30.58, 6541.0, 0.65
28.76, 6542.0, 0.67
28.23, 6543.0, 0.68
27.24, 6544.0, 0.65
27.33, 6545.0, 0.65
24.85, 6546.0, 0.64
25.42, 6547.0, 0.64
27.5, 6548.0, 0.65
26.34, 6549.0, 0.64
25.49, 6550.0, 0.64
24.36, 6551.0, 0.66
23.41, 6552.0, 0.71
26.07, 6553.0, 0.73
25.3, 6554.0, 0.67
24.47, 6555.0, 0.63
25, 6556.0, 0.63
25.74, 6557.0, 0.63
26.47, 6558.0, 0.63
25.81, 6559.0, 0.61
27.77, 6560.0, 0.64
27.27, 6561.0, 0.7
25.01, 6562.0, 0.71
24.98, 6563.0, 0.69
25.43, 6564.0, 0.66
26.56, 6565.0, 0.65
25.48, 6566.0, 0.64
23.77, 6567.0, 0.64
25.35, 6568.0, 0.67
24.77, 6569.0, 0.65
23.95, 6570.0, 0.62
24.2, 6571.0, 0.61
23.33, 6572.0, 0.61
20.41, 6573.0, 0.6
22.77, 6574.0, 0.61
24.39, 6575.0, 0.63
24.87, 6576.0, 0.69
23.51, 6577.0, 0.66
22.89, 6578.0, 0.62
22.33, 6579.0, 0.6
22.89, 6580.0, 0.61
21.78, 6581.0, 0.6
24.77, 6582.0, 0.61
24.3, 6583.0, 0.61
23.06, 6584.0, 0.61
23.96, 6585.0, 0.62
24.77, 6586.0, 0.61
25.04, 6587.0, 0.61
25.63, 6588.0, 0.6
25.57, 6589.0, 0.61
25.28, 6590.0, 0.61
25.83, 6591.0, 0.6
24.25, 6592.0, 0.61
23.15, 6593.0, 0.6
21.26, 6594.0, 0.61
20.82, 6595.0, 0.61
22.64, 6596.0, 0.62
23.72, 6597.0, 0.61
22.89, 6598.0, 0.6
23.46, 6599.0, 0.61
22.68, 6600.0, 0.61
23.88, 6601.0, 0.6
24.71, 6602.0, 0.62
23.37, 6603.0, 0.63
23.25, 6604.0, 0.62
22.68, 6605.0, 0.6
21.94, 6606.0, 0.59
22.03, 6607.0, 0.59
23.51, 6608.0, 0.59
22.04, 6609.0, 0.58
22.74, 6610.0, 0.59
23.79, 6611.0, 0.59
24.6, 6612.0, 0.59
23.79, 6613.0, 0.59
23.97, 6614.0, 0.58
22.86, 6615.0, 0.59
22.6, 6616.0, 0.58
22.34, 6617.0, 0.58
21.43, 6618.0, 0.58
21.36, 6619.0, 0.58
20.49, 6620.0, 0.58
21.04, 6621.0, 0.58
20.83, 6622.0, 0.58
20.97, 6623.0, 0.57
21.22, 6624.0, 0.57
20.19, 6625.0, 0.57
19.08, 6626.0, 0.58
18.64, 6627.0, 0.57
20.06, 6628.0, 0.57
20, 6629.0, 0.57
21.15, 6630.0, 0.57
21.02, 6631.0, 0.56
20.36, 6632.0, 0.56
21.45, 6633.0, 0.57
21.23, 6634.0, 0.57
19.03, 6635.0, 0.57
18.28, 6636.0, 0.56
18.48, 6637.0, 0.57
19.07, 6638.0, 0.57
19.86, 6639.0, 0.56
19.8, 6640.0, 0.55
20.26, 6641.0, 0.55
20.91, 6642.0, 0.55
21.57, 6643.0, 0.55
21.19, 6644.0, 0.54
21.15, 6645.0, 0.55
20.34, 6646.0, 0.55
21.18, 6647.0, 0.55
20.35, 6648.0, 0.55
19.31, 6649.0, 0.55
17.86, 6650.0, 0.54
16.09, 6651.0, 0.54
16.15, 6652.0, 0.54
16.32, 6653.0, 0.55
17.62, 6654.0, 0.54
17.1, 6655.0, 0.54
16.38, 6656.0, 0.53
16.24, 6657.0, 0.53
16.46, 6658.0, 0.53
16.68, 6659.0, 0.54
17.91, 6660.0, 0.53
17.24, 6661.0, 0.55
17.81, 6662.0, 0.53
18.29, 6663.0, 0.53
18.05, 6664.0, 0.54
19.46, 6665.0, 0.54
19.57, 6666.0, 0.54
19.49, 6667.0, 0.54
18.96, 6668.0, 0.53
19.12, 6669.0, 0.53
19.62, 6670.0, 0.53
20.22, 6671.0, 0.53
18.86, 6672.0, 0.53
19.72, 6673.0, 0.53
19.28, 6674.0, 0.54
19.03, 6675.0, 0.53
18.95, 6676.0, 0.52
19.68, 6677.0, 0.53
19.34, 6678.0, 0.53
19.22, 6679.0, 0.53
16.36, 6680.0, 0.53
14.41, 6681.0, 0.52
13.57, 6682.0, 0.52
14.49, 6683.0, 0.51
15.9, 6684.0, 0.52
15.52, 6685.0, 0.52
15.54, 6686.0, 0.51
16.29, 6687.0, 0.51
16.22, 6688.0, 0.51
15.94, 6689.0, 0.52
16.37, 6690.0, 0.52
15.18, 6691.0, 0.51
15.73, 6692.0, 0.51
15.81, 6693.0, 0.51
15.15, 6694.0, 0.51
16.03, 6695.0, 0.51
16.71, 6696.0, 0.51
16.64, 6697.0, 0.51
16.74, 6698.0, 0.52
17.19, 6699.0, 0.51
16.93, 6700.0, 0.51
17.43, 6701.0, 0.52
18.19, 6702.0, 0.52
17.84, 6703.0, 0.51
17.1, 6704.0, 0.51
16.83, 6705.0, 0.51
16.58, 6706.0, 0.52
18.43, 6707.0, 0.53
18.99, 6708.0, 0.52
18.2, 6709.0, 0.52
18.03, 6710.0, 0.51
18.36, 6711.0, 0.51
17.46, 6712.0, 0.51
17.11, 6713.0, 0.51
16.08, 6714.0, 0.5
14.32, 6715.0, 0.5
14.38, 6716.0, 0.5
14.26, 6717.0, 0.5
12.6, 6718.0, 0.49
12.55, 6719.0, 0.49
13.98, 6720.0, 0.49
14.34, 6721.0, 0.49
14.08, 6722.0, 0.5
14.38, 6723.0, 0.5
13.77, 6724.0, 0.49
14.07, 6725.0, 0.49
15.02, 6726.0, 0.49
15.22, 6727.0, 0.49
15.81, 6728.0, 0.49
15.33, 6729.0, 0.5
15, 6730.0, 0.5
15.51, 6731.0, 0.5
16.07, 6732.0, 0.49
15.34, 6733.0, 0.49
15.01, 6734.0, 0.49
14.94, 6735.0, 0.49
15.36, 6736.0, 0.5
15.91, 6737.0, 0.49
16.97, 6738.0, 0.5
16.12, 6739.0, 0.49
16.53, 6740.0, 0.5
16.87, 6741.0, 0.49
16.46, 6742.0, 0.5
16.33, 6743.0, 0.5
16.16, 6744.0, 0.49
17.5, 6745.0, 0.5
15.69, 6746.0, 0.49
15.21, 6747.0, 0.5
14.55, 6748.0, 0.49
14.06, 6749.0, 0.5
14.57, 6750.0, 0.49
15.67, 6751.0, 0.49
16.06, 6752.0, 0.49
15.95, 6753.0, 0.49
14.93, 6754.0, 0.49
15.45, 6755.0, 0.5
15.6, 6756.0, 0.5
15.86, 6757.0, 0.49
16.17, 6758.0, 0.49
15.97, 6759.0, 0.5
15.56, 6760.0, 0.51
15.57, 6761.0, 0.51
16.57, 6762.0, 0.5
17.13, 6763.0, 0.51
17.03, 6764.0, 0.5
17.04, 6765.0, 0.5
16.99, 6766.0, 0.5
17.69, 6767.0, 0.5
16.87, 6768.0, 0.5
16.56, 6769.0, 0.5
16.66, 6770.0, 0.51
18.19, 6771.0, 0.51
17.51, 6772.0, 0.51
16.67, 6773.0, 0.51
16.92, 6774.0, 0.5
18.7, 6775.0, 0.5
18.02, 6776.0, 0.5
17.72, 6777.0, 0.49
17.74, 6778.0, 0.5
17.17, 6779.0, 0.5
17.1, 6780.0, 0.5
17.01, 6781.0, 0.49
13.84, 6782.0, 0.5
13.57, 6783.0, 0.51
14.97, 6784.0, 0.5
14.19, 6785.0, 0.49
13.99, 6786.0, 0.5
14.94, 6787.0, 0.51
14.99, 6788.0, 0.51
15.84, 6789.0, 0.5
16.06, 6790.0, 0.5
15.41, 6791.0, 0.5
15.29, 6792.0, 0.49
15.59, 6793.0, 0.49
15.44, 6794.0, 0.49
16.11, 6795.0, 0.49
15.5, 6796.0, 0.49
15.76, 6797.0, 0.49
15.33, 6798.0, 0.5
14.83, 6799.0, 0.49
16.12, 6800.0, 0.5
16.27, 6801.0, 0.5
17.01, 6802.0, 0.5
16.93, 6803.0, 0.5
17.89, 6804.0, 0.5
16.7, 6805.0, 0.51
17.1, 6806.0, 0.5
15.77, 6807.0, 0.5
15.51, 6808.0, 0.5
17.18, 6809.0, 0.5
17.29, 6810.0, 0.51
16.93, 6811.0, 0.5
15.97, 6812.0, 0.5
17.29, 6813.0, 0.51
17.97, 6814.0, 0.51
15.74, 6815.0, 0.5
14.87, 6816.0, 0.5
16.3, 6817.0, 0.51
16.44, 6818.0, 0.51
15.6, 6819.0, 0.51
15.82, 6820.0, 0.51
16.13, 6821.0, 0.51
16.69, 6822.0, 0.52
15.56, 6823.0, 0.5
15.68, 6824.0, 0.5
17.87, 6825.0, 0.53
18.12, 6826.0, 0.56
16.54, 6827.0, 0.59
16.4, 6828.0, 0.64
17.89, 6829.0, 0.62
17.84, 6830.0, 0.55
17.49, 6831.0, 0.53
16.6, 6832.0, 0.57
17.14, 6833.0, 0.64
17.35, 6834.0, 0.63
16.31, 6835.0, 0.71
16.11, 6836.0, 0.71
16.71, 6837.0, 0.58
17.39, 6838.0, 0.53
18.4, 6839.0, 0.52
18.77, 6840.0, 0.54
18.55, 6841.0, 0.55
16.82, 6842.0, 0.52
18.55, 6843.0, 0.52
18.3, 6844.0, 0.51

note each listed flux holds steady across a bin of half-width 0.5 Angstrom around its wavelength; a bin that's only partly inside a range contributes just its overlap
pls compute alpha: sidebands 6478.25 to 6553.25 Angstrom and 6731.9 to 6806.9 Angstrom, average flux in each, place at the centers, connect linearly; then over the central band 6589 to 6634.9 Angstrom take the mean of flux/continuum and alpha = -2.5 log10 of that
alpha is -0.022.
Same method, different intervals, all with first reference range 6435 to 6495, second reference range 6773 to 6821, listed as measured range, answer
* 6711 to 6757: 0.135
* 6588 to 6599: -0.175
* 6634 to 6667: 0.019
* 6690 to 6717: 0.075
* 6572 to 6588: -0.156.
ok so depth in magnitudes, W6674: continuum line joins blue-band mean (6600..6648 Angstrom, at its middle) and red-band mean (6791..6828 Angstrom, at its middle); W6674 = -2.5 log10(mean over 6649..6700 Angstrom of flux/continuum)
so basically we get 0.16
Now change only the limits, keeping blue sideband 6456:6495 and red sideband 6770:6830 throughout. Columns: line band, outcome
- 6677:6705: 0.13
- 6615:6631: -0.05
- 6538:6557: -0.23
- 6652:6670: 0.08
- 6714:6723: 0.28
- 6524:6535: -0.25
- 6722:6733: 0.19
